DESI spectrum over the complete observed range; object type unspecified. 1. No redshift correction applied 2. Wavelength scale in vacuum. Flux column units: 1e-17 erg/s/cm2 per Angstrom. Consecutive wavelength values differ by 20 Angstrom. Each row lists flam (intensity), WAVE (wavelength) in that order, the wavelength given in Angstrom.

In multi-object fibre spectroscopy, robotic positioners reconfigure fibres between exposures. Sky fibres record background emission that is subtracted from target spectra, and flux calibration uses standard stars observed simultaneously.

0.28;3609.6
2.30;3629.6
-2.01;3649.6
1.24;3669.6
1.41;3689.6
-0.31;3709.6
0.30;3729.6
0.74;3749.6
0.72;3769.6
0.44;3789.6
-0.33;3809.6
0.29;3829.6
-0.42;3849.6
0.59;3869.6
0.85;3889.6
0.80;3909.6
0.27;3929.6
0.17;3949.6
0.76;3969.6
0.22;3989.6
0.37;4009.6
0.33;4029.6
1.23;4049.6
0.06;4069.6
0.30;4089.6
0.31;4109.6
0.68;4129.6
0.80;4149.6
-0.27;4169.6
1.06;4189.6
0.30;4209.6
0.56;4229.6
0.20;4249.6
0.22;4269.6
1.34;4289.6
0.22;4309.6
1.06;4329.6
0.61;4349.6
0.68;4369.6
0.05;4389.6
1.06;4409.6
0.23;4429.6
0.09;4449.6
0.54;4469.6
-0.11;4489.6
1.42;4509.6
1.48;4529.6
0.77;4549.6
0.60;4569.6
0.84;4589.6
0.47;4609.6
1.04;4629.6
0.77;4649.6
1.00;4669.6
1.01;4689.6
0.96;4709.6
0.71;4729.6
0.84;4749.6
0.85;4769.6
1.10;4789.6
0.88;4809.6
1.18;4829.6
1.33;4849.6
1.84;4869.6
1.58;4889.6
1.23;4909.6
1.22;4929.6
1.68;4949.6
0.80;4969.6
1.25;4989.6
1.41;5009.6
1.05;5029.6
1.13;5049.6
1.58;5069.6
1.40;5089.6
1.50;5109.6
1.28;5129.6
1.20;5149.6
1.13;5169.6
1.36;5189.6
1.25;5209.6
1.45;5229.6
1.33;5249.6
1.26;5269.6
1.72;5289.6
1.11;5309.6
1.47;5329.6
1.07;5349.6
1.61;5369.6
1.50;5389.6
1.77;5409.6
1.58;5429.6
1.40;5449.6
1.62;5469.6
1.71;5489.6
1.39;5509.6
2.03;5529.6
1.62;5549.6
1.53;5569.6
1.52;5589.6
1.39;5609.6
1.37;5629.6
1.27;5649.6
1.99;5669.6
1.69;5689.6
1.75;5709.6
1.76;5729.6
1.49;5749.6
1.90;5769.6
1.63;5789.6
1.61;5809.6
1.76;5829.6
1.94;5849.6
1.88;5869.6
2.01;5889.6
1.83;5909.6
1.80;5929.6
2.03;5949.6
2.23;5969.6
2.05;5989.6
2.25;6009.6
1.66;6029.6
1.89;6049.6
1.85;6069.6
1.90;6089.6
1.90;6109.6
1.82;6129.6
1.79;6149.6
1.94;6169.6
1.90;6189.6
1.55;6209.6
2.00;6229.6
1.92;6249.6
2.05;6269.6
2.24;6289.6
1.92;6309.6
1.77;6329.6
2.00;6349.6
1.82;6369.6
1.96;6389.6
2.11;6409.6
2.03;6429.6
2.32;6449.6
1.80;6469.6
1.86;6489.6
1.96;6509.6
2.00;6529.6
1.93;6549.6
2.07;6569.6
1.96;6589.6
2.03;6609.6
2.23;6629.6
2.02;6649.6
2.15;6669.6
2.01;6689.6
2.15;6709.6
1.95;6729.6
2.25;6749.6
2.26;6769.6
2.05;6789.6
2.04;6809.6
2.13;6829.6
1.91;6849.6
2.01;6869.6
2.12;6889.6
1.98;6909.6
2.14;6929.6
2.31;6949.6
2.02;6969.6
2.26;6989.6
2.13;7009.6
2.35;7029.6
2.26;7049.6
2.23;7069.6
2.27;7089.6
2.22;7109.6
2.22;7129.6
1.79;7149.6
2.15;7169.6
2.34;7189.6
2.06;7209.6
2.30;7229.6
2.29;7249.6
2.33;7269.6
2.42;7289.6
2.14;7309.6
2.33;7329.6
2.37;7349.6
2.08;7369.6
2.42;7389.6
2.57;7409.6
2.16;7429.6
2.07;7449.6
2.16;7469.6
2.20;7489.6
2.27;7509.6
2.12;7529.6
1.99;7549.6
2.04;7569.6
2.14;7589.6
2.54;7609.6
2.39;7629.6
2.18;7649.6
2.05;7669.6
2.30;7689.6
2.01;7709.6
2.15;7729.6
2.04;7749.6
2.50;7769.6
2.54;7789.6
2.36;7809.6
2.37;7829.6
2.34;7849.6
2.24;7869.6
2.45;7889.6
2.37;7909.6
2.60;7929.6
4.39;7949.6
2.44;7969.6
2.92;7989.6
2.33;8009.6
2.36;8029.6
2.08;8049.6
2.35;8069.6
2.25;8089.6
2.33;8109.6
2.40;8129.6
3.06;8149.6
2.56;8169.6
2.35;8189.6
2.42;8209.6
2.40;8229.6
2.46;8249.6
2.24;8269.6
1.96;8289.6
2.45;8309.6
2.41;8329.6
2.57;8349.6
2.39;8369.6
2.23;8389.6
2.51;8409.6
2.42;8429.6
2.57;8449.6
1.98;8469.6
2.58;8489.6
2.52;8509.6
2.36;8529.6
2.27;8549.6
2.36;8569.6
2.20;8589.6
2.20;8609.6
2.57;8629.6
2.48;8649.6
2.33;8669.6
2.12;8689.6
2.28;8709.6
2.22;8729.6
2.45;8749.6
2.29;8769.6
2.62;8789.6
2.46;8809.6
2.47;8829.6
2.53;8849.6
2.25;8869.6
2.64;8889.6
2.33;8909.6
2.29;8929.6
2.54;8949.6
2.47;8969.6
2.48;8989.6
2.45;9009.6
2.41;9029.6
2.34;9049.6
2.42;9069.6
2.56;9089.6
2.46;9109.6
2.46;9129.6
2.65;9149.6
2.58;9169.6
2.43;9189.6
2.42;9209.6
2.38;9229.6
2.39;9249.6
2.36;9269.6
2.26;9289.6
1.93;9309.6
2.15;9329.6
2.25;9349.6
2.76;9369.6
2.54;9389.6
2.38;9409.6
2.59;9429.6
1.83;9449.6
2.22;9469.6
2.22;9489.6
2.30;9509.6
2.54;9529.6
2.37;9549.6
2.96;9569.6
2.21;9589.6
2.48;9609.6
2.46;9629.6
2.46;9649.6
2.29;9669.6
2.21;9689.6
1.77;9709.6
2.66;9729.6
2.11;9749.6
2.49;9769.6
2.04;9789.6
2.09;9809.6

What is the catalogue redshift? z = 0.21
